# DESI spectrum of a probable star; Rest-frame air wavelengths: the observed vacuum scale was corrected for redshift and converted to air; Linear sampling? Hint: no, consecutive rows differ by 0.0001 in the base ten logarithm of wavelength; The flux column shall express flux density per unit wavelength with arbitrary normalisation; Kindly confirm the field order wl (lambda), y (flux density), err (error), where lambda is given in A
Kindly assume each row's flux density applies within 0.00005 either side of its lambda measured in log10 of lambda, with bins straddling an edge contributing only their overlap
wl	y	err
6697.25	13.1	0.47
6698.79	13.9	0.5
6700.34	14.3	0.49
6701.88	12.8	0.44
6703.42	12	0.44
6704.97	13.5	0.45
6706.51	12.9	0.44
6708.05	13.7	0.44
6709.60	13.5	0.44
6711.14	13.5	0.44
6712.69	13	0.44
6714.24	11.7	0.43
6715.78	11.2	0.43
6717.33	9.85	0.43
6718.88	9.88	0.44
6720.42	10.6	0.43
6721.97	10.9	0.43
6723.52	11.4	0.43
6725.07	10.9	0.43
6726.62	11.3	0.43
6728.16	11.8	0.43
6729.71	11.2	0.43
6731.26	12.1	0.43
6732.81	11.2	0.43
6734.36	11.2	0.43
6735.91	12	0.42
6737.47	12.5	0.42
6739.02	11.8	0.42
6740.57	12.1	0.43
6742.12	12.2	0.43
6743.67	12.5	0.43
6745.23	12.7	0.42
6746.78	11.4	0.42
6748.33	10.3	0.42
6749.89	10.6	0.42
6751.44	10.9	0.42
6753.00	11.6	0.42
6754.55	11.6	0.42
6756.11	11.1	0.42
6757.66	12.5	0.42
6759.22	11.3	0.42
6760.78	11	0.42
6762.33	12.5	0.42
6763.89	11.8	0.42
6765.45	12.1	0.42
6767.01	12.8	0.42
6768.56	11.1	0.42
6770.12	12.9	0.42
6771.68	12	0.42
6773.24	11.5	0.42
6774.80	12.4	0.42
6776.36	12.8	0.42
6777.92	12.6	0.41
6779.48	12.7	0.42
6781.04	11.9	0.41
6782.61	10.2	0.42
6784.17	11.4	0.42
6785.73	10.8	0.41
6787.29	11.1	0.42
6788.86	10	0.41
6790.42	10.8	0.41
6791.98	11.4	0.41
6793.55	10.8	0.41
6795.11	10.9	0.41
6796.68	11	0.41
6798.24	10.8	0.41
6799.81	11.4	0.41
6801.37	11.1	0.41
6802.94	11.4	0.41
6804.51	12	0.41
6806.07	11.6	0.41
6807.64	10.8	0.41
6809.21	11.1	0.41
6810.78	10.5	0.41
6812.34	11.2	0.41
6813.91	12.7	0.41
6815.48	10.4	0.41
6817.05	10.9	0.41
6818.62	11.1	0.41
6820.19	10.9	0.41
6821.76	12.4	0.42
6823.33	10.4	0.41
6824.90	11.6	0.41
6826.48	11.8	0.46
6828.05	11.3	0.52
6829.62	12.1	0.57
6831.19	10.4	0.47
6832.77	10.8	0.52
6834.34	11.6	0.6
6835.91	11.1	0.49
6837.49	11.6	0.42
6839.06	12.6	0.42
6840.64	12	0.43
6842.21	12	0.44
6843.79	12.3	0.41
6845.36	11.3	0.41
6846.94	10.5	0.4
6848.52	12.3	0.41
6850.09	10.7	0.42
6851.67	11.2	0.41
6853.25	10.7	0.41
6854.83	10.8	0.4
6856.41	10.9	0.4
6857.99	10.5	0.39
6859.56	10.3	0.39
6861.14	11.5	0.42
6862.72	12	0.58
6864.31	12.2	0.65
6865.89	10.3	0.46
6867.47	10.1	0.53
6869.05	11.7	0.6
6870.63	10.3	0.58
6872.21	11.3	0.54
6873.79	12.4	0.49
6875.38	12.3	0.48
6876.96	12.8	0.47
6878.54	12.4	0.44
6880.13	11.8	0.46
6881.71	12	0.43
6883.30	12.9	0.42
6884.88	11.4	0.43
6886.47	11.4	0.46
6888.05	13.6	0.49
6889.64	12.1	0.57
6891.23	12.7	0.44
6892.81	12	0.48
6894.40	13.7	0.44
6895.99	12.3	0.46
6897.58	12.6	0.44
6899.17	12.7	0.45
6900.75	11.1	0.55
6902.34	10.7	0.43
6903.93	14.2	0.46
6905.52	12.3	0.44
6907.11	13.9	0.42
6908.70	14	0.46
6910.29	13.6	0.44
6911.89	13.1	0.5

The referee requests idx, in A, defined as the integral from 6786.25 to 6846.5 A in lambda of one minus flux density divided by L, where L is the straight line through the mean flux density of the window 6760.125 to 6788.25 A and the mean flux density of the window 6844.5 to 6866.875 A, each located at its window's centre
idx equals 0.8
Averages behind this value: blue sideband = 11.9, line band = 11.3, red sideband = 11.1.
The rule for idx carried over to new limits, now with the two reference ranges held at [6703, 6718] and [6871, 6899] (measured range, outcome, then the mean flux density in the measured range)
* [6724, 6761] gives 2.65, 11.6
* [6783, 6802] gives 2.26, 10.9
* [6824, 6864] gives 3.22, 11.4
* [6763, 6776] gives 0.36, 12.1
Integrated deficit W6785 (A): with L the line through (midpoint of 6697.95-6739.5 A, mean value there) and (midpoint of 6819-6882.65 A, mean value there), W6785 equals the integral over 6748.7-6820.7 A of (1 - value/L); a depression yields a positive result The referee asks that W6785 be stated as 1.8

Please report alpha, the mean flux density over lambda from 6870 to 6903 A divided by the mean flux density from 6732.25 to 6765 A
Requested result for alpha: 1.0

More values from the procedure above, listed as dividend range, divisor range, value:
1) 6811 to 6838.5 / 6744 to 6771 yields 0.97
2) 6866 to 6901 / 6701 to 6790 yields 1.02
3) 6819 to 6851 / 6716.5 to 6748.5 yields 1.00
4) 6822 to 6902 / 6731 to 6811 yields 1.01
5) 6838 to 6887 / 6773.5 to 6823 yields 1.02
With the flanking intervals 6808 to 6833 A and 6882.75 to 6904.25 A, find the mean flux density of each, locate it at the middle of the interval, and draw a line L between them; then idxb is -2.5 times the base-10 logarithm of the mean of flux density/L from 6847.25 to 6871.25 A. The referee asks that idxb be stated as 0.08 mag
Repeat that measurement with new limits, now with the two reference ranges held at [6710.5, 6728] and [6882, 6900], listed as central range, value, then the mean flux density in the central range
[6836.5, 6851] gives 0.04 mag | 11.7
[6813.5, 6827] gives 0.06 mag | 11.3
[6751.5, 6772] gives -0.02 mag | 11.8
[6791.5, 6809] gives 0.06 mag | 11.2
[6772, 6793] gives 0.02 mag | 11.5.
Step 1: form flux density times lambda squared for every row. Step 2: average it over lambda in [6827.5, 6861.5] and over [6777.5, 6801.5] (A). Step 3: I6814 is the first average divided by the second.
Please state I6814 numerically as 1.03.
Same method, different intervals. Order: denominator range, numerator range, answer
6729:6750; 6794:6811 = 0.97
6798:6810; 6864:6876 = 1.02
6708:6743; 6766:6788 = 1.03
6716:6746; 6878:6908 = 1.13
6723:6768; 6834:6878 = 1.01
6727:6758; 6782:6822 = 0.97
